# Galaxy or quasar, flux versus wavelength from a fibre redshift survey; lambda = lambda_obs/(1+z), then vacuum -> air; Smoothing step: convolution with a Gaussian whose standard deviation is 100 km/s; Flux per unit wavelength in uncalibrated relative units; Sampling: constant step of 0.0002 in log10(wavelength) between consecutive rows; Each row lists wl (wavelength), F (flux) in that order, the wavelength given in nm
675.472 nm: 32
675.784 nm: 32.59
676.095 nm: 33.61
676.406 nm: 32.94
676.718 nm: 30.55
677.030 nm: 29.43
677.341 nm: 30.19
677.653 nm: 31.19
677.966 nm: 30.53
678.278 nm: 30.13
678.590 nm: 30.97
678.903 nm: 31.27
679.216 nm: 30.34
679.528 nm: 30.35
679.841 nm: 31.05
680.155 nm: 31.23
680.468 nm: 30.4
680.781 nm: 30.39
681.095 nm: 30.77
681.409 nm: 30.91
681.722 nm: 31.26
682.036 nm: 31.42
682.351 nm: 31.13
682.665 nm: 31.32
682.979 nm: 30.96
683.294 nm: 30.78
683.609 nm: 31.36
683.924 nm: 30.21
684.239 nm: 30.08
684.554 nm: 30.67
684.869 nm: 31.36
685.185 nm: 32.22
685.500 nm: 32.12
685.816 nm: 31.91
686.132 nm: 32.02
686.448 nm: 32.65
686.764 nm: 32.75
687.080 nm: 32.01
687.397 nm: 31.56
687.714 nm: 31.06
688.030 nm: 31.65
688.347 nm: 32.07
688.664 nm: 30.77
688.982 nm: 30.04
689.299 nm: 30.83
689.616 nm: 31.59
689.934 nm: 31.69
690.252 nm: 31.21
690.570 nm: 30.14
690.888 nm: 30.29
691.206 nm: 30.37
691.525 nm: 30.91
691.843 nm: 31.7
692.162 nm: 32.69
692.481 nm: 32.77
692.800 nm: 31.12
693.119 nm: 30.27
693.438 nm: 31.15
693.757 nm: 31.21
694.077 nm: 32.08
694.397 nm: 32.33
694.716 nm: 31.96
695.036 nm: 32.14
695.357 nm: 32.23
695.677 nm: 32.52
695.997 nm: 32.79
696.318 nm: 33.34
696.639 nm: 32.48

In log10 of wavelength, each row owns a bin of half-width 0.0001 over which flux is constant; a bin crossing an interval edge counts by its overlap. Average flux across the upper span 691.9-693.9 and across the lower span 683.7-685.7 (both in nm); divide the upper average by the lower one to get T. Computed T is 1.0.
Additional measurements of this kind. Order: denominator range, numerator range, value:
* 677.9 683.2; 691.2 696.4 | 1.03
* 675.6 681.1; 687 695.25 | 1.01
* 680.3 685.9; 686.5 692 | 1.01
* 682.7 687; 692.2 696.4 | 1.02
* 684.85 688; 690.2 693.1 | 0.98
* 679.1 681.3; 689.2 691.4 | 1.01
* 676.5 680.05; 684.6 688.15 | 1.04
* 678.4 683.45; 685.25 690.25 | 1.02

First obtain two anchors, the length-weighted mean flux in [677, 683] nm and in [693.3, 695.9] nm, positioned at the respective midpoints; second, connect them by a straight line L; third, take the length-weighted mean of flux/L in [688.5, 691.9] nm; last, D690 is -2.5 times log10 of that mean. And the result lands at 0.027 mag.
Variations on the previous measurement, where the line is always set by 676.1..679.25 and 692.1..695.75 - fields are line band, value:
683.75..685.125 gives 0.02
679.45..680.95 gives 0.01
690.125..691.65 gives 0.04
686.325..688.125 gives -0.02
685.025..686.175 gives -0.02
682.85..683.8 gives 0.01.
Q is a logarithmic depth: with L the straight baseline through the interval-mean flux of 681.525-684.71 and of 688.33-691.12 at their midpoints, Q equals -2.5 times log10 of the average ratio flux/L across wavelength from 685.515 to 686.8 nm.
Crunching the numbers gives -0.05 mag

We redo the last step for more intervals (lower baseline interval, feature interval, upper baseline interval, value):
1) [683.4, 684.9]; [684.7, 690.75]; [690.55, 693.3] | -0.02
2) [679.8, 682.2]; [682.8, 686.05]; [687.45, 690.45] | -0.01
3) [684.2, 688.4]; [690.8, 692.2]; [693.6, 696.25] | 0.03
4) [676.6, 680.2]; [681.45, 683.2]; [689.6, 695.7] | -0.01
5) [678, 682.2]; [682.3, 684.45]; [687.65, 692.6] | 0.00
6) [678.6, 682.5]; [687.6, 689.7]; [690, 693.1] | 0.00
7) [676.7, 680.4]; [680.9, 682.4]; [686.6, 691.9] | -0.01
